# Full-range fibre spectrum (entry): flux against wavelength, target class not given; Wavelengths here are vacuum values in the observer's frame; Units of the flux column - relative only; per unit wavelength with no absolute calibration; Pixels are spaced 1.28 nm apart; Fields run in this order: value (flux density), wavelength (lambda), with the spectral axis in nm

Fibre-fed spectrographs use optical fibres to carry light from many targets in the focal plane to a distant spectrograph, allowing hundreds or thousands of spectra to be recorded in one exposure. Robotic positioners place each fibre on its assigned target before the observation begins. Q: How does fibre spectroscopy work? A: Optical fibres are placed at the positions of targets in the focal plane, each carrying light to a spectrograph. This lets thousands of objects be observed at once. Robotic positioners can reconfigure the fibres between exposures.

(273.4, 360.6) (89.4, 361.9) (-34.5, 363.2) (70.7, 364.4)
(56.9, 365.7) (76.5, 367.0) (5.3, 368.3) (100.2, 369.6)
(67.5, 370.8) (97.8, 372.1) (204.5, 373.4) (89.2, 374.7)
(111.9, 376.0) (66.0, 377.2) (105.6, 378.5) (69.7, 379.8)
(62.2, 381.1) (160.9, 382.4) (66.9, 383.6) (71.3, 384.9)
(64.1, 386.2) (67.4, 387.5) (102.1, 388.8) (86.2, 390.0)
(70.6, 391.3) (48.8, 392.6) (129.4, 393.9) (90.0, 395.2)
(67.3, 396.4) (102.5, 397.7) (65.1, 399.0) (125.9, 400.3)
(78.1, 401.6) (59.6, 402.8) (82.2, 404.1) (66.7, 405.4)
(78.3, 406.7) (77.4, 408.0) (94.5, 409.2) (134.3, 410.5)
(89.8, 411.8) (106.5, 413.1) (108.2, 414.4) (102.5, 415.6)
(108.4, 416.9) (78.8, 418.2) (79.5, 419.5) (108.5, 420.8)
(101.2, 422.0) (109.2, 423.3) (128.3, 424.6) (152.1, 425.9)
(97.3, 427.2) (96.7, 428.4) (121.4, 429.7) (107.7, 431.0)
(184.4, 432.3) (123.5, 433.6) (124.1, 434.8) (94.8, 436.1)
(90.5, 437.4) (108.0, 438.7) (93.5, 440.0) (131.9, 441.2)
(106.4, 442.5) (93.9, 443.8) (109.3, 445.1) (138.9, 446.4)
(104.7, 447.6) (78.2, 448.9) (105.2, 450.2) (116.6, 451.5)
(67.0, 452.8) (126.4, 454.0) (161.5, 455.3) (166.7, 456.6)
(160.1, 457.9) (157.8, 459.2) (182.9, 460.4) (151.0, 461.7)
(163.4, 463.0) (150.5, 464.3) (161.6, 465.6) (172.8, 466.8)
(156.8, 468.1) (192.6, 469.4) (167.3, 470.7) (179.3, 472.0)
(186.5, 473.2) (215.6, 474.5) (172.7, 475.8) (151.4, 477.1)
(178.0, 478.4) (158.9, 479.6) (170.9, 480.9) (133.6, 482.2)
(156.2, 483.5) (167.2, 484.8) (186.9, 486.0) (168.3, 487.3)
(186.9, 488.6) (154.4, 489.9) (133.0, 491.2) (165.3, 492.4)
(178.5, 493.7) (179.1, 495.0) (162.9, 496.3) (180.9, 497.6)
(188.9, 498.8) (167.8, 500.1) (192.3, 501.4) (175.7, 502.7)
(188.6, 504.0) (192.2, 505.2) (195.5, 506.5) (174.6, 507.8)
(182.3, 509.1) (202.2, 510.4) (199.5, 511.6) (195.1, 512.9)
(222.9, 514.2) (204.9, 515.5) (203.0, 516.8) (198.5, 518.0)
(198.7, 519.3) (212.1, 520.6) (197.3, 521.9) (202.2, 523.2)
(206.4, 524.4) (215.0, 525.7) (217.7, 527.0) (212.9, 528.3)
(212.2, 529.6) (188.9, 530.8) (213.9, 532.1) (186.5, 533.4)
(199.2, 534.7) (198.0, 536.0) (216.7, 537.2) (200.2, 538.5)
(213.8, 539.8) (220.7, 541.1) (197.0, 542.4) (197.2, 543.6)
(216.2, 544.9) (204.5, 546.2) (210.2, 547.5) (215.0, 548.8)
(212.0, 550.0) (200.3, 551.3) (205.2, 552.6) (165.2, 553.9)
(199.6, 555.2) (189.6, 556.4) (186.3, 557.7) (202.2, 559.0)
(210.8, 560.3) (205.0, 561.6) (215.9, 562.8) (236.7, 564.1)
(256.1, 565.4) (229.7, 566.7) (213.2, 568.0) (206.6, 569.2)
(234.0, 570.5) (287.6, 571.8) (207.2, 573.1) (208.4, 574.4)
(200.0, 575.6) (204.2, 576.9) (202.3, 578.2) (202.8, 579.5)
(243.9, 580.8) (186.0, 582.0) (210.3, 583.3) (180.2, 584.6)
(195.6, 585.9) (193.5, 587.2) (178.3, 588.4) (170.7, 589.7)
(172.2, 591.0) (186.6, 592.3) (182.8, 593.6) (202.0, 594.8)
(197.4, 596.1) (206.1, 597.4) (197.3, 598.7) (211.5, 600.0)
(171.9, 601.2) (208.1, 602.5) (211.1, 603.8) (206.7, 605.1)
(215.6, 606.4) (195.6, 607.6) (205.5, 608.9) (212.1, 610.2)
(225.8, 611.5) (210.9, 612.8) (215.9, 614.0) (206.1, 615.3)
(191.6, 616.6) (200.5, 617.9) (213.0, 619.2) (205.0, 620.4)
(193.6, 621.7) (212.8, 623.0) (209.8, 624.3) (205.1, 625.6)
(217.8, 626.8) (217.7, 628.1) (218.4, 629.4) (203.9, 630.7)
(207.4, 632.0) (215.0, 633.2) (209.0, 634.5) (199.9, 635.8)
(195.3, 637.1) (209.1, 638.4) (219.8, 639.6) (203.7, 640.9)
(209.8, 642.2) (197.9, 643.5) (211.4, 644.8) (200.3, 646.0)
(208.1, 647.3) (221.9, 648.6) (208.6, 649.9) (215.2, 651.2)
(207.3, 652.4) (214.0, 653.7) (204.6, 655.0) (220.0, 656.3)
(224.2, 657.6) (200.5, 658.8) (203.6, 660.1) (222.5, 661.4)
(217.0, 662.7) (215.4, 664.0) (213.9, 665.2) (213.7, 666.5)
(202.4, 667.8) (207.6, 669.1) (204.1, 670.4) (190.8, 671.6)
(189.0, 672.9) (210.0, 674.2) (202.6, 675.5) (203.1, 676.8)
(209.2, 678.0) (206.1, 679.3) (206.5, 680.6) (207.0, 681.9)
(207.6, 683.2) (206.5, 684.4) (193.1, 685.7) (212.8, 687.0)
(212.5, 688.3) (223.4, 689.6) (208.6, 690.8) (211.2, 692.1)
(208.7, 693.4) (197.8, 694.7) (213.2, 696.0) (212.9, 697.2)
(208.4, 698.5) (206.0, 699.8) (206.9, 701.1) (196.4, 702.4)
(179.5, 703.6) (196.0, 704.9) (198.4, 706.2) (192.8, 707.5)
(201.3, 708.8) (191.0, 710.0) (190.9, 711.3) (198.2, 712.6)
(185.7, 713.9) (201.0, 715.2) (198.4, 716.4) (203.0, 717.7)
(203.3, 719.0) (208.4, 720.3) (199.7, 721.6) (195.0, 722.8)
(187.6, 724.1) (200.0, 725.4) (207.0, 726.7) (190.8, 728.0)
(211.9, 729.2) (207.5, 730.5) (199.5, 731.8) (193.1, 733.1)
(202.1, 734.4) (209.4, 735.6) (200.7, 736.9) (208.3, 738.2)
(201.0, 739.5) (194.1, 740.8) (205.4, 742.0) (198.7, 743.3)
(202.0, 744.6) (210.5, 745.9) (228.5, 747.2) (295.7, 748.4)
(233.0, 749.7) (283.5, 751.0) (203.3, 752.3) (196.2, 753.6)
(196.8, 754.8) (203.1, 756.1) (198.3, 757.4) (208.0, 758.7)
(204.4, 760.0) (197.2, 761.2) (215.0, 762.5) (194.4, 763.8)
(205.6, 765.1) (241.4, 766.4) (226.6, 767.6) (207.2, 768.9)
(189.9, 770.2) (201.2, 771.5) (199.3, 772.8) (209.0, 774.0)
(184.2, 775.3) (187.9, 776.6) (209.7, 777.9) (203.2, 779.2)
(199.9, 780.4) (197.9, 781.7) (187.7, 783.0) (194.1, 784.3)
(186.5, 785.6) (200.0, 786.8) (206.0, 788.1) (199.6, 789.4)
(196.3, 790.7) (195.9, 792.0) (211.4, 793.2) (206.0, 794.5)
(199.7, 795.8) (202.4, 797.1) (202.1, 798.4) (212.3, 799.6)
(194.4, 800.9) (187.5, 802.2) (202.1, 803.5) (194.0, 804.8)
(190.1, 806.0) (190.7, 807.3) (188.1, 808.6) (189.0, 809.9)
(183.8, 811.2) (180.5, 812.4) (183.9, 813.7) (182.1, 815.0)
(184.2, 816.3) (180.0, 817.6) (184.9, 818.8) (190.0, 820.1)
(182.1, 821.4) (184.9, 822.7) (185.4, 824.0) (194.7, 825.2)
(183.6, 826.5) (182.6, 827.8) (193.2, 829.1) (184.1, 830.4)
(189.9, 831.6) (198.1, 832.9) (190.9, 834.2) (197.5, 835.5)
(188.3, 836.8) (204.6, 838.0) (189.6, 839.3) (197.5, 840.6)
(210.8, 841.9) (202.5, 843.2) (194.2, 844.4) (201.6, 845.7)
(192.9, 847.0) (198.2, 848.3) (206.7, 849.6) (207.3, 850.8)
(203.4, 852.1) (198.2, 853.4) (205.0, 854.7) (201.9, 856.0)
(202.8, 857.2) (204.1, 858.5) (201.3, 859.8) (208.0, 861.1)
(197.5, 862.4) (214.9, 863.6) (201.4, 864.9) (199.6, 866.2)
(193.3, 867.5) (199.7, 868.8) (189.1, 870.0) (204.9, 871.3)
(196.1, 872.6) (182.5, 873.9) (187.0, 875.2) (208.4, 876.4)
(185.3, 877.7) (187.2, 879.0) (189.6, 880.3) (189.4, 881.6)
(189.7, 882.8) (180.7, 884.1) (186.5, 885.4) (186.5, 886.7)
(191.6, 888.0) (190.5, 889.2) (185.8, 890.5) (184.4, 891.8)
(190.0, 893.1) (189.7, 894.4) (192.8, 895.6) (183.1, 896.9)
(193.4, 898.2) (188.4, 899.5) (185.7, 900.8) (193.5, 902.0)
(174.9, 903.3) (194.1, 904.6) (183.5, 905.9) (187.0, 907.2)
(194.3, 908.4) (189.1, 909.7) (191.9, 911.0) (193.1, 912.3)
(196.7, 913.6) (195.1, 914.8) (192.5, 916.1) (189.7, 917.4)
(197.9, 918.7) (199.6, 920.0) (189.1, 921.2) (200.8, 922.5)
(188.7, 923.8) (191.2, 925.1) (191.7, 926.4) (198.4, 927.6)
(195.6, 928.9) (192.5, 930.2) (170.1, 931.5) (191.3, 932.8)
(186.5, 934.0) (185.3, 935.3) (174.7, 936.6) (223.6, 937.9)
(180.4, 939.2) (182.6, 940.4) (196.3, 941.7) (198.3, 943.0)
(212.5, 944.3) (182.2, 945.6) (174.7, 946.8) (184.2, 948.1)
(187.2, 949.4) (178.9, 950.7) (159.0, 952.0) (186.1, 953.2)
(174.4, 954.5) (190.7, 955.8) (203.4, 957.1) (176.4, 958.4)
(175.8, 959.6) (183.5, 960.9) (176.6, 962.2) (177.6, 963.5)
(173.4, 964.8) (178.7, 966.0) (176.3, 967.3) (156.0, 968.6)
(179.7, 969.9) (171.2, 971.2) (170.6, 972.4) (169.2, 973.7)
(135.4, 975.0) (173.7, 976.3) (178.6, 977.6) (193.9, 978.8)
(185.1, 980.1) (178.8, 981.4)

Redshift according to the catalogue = 0.14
